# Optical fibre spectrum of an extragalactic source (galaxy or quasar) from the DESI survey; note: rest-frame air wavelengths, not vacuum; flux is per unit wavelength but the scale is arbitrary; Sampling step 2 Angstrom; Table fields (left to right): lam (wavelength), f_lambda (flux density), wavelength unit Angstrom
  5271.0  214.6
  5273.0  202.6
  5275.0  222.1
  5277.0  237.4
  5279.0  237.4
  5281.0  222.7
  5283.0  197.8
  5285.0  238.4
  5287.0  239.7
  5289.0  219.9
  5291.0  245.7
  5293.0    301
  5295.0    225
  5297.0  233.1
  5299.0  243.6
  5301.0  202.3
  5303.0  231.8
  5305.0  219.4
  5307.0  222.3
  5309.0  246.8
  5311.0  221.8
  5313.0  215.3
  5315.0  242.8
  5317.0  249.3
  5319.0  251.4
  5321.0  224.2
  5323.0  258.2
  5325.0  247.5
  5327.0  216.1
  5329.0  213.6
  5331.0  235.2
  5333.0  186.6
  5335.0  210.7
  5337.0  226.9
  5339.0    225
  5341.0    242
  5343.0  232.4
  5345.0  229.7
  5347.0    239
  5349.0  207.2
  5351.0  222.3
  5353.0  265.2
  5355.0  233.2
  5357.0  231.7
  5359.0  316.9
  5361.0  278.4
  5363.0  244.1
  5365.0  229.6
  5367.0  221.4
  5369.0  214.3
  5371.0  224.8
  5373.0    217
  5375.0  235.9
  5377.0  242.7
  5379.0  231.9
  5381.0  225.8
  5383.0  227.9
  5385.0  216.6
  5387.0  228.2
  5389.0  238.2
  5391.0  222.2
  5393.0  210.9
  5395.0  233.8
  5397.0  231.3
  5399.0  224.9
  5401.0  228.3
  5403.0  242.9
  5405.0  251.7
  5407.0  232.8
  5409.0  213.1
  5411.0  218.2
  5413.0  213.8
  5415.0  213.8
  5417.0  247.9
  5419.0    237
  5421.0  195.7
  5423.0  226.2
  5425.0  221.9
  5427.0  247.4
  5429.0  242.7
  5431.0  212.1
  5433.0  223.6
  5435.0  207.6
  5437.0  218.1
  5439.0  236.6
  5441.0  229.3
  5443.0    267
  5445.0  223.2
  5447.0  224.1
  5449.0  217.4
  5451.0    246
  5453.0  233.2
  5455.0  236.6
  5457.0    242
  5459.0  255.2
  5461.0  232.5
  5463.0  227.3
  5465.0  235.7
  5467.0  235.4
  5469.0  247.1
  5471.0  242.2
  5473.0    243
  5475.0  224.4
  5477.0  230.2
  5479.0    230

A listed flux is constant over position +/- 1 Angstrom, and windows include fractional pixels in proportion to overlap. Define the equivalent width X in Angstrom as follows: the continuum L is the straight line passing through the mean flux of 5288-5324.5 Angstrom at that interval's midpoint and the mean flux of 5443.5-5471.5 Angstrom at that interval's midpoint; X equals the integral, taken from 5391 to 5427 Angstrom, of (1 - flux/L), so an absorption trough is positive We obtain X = 1.5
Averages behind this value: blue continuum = 236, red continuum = 236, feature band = 227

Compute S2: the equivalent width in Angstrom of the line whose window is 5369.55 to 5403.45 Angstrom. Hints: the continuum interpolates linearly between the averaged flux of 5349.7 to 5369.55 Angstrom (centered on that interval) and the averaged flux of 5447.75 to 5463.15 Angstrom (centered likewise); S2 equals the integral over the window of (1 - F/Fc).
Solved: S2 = 2.12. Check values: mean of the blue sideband 246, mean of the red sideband 237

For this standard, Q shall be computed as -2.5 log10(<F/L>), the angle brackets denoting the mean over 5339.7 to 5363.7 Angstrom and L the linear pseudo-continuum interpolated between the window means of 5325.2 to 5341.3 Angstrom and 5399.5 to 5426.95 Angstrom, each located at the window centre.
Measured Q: -0.11 mag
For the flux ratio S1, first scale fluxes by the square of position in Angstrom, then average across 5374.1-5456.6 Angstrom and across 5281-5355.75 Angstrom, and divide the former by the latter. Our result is 1.0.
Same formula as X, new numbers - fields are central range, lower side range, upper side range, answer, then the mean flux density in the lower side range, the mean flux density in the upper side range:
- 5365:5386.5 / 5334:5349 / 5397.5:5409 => 0.48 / 228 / 234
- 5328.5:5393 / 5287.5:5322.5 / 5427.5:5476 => 0.86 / 235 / 234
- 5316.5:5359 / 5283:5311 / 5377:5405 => -0.10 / 234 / 229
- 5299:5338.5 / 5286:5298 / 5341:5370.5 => 2.38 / 244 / 240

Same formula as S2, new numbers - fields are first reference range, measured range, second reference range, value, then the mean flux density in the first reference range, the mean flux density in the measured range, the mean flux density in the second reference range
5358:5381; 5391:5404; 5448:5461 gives 0.63 Angstrom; 241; 228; 238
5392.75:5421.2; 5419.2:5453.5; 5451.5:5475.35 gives 0.79 Angstrom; 228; 228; 238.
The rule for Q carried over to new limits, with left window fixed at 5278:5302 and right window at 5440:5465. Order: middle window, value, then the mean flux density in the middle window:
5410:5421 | 0.06 mag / 223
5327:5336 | 0.11 mag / 212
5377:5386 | 0.04 mag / 227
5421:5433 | 0.04 mag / 227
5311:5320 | -0.02 mag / 238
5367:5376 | 0.06 mag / 223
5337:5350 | 0.03 mag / 229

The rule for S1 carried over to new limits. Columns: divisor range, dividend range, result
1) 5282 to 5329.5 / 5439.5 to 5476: 1.07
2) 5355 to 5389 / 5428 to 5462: 1.01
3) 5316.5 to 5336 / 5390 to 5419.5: 1.03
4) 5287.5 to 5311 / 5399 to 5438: 1.01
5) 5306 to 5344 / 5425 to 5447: 1.04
